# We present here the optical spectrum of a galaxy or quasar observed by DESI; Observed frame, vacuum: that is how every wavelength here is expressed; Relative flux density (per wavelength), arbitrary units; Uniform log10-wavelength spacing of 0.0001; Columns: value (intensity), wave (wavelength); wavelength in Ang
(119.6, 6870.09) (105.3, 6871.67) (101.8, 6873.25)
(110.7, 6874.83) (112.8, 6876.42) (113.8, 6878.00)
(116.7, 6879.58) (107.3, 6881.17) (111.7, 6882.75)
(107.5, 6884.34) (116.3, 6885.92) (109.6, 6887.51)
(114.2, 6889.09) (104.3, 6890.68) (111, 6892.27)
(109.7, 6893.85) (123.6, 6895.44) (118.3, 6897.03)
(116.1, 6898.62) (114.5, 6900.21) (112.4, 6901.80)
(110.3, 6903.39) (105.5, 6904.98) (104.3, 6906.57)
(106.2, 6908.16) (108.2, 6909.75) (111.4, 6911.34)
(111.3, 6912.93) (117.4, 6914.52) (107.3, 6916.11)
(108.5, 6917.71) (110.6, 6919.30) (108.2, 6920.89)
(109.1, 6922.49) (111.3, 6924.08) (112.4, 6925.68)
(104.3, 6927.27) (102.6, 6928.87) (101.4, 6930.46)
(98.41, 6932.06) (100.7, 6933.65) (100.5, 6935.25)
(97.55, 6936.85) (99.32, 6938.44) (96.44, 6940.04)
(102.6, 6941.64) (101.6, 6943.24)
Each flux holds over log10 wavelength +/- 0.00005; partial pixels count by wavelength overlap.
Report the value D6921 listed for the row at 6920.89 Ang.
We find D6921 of 108.2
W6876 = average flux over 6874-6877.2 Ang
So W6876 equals 111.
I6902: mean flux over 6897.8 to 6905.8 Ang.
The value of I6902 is 112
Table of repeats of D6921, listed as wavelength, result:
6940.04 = 96.44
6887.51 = 109.6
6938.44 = 99.32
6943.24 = 101.6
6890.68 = 104.3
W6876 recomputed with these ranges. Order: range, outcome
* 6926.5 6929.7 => 103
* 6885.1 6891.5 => 111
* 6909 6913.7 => 110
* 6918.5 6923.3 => 109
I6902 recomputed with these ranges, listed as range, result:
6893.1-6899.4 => 117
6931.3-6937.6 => 99.3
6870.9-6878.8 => 109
